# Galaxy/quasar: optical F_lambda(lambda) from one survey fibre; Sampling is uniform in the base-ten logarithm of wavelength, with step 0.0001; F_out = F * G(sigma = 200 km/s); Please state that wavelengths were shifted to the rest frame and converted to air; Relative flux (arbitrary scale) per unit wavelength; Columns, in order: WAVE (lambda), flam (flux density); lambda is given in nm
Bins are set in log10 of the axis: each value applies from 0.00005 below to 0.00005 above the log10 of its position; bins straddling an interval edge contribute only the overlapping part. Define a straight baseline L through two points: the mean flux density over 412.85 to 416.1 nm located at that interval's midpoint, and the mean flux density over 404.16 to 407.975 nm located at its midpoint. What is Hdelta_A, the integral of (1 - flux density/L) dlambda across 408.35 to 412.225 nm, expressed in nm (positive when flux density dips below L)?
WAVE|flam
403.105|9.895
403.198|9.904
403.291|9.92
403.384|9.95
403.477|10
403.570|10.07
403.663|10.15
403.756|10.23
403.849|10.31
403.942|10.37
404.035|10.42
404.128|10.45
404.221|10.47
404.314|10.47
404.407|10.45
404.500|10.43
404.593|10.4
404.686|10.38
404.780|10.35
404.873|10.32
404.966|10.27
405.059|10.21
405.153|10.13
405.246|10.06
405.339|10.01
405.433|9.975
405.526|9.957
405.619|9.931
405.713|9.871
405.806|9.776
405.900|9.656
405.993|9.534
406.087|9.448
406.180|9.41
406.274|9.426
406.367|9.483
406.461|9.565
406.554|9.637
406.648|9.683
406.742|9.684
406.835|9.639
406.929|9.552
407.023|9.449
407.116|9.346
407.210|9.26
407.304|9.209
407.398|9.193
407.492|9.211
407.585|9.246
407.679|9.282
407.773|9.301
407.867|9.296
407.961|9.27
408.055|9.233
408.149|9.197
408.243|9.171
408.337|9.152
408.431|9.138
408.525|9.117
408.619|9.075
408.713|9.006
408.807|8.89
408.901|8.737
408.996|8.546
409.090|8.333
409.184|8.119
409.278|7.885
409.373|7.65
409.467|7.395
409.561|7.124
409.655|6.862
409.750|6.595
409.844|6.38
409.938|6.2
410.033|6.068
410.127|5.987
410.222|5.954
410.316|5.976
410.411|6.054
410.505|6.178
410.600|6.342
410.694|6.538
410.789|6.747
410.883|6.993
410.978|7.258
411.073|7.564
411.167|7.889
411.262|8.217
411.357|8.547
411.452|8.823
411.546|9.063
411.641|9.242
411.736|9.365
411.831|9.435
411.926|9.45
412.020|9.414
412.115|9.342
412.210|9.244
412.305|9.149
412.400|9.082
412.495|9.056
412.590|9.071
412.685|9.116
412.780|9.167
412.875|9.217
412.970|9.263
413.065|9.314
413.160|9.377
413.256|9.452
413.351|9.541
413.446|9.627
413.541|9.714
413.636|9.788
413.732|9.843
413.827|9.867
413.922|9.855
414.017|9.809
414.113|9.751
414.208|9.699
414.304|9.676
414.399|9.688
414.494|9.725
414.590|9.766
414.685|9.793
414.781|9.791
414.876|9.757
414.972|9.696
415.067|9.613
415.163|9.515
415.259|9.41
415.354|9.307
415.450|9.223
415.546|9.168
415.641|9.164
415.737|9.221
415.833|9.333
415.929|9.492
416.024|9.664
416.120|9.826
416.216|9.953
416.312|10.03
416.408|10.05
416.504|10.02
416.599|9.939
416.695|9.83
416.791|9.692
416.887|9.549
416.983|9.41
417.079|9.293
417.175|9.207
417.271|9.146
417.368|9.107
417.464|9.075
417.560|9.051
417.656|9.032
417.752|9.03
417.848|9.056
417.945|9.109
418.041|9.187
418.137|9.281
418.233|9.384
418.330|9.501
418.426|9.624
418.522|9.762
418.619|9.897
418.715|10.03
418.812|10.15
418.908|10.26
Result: 0.74 nm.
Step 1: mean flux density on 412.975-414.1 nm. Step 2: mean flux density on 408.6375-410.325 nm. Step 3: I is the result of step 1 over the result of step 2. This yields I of 1.31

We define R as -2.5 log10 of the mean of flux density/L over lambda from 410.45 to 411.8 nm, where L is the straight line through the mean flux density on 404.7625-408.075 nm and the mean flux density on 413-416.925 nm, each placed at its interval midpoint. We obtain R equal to 0.23 mag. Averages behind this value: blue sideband 9.63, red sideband 9.65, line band 7.78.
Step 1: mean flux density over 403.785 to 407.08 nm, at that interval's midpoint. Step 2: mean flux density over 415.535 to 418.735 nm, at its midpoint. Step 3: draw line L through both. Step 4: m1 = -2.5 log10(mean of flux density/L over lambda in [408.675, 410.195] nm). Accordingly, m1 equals 0.30 mag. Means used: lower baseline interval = 9.98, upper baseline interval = 9.47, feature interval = 7.45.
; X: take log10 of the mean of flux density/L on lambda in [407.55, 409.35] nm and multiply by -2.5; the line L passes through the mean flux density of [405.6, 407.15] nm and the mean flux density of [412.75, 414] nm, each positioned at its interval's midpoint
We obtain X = 0.08 mag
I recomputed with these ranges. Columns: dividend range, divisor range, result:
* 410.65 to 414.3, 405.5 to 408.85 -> 0.96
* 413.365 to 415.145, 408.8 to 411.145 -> 1.39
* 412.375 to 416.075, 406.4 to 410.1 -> 1.10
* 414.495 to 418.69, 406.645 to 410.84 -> 1.16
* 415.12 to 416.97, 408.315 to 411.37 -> 1.29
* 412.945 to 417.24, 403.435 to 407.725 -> 0.97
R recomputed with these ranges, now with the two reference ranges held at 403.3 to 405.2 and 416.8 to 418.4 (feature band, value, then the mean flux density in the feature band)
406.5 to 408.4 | 0.08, 9.35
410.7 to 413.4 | 0.10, 8.8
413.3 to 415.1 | -0.03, 9.74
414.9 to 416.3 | -0.01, 9.49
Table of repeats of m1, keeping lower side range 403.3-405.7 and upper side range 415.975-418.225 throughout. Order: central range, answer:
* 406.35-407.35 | 0.06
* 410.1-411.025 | 0.47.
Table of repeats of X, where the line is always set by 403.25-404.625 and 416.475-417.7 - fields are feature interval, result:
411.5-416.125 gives 0.02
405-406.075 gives 0.03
